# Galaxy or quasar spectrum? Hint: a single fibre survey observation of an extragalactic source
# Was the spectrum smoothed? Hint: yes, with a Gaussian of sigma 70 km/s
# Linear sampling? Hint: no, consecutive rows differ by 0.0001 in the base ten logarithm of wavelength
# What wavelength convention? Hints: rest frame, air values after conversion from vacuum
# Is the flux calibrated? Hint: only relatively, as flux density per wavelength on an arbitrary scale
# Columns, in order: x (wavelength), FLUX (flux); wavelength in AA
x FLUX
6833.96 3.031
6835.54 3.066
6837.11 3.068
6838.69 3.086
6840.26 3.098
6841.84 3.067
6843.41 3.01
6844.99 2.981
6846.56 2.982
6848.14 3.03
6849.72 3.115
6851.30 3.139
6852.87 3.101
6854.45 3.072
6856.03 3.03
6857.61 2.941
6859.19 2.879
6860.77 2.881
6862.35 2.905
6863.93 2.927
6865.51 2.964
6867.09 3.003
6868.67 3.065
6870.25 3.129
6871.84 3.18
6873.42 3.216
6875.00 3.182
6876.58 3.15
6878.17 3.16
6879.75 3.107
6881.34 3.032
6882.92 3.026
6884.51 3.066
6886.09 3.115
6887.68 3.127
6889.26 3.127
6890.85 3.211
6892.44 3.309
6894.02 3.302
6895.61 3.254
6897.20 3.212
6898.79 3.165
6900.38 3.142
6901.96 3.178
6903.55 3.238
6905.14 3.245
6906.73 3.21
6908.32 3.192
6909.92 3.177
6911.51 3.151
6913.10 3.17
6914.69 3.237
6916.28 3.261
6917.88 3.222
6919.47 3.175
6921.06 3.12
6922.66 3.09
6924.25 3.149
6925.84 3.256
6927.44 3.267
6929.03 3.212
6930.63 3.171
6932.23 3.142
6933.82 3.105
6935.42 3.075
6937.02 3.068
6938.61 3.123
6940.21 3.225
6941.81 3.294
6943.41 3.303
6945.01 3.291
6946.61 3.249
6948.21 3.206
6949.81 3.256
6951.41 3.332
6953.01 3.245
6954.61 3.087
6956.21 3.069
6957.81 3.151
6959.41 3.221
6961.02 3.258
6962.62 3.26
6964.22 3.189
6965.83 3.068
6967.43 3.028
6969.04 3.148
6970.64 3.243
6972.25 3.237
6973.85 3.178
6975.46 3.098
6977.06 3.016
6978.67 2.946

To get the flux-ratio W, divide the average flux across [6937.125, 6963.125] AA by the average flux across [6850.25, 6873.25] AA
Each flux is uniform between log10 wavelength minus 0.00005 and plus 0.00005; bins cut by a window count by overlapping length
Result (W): 1.1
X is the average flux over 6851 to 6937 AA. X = 3.13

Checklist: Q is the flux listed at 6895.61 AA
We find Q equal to 3.254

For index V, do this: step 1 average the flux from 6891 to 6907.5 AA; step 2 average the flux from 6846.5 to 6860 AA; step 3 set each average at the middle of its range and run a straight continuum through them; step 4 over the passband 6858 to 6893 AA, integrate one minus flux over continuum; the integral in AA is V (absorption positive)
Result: 0.6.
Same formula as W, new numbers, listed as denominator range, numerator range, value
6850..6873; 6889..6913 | 1.06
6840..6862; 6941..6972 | 1.06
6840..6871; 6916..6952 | 1.06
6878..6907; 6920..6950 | 1.01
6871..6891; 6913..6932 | 1.02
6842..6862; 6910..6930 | 1.06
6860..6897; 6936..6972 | 1.03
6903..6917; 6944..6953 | 1.02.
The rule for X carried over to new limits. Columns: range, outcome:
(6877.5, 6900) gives 3.16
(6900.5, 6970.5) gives 3.19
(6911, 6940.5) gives 3.17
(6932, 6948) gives 3.19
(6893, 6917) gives 3.21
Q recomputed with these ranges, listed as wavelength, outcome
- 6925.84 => 3.256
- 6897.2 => 3.212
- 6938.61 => 3.123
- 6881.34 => 3.032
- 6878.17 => 3.16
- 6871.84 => 3.18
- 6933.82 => 3.105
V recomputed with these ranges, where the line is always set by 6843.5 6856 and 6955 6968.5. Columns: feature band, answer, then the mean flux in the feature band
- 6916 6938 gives -0.3 AA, 3.16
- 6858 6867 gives 0.4 AA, 2.92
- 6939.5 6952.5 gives -0.5 AA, 3.27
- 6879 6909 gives -0.8 AA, 3.17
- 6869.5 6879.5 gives -0.3 AA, 3.17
